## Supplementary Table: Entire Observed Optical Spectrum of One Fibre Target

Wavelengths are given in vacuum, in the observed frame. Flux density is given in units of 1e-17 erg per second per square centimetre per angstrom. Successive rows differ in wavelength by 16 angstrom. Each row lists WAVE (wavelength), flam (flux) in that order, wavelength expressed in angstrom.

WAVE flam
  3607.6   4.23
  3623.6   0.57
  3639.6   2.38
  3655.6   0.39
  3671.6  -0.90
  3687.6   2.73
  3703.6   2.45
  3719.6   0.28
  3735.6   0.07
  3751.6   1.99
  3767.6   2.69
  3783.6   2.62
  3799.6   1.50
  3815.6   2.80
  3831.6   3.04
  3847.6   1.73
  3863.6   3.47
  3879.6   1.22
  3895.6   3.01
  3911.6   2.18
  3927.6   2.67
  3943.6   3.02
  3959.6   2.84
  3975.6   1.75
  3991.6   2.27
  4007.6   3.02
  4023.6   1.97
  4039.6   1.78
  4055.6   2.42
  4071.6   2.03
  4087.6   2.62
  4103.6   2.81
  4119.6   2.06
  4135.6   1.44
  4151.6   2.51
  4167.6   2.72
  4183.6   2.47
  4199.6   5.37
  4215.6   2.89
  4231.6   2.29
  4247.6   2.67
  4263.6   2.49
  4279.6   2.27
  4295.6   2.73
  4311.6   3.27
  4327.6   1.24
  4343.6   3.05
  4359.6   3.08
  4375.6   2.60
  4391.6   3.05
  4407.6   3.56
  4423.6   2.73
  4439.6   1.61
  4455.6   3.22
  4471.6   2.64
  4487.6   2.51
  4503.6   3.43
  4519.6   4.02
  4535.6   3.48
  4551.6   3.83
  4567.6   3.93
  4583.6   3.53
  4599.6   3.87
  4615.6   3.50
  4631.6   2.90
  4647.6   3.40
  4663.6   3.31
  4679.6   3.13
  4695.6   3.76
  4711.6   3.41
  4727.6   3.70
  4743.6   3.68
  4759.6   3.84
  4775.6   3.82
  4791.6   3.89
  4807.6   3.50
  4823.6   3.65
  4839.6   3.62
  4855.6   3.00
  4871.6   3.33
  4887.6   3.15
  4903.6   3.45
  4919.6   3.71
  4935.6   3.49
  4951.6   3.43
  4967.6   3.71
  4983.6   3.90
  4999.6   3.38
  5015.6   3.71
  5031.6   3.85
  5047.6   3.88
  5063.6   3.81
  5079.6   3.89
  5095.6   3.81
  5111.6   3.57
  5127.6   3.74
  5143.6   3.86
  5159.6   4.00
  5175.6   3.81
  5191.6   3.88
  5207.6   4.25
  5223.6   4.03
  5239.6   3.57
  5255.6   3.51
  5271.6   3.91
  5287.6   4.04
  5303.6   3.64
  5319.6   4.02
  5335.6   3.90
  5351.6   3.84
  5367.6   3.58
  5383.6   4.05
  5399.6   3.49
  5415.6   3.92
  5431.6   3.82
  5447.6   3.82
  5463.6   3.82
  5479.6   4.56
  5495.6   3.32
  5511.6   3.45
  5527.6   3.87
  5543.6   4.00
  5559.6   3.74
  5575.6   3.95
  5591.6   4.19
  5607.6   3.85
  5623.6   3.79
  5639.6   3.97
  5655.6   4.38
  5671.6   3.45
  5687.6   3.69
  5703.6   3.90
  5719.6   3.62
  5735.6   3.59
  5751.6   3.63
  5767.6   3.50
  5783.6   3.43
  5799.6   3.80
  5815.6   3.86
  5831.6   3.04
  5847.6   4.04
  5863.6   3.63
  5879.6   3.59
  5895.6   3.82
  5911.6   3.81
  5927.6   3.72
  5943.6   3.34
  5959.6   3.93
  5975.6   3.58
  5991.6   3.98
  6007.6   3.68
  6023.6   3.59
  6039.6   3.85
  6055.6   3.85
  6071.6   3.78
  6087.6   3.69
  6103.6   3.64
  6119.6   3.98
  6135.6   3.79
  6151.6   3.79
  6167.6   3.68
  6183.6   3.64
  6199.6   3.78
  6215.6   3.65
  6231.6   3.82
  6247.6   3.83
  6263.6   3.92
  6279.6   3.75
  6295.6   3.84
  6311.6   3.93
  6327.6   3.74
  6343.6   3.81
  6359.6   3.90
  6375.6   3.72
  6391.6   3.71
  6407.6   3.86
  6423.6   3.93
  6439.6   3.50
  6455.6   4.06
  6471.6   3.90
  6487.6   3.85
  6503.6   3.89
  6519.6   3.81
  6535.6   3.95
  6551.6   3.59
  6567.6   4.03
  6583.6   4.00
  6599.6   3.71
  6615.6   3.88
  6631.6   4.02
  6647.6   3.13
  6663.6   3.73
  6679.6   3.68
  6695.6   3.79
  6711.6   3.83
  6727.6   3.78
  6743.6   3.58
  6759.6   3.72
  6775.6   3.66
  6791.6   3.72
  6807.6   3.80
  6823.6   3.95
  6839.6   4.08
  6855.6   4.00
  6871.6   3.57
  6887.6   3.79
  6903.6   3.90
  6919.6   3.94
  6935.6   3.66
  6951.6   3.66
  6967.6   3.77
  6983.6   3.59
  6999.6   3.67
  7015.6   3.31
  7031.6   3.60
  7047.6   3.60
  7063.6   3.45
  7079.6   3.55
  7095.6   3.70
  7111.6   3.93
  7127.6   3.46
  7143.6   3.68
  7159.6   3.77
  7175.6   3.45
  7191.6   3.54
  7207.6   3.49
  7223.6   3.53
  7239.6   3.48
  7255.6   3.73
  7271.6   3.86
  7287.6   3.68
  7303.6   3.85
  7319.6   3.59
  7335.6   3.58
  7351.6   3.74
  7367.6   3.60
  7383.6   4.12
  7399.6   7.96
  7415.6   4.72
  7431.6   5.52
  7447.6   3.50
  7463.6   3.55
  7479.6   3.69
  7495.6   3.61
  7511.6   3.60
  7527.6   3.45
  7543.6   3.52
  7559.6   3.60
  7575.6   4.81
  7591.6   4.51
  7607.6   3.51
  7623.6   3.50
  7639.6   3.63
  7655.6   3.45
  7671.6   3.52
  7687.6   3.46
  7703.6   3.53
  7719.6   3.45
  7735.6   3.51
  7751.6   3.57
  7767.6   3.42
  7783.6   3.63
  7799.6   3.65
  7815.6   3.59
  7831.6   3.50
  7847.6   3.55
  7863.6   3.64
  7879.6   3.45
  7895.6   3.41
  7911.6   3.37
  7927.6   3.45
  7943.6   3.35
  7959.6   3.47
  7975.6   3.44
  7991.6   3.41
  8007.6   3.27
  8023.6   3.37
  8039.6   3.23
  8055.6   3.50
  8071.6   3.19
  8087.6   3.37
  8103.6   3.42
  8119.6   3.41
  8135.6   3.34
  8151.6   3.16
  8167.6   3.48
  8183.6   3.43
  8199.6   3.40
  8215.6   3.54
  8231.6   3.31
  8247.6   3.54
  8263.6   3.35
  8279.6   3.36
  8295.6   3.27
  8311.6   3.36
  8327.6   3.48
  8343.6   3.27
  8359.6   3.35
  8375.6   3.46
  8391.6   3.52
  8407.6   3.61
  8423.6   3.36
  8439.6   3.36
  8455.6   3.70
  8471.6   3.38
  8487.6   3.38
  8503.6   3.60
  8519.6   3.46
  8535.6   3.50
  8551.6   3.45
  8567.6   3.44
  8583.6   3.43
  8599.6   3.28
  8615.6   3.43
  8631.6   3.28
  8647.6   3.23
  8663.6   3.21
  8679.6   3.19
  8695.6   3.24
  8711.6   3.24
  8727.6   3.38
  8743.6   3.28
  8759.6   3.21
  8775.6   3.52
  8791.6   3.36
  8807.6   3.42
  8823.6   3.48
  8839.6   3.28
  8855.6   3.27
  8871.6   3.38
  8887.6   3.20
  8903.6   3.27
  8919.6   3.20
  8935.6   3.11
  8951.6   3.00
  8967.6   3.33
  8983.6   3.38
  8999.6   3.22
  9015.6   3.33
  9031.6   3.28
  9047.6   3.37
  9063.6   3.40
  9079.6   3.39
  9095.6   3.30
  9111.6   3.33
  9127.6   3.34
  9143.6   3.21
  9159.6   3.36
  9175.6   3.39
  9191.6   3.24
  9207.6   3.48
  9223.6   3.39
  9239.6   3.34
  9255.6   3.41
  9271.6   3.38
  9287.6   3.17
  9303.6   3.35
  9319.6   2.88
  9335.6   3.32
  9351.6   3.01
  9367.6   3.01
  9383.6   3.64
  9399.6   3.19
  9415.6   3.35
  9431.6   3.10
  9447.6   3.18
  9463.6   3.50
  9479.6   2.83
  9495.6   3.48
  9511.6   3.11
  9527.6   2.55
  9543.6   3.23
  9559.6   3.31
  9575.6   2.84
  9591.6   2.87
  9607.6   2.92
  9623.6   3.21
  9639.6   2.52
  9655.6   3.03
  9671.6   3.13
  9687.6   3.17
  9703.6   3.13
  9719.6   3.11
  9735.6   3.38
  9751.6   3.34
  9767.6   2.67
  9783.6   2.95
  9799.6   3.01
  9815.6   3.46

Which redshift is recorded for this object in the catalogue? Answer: 0.13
